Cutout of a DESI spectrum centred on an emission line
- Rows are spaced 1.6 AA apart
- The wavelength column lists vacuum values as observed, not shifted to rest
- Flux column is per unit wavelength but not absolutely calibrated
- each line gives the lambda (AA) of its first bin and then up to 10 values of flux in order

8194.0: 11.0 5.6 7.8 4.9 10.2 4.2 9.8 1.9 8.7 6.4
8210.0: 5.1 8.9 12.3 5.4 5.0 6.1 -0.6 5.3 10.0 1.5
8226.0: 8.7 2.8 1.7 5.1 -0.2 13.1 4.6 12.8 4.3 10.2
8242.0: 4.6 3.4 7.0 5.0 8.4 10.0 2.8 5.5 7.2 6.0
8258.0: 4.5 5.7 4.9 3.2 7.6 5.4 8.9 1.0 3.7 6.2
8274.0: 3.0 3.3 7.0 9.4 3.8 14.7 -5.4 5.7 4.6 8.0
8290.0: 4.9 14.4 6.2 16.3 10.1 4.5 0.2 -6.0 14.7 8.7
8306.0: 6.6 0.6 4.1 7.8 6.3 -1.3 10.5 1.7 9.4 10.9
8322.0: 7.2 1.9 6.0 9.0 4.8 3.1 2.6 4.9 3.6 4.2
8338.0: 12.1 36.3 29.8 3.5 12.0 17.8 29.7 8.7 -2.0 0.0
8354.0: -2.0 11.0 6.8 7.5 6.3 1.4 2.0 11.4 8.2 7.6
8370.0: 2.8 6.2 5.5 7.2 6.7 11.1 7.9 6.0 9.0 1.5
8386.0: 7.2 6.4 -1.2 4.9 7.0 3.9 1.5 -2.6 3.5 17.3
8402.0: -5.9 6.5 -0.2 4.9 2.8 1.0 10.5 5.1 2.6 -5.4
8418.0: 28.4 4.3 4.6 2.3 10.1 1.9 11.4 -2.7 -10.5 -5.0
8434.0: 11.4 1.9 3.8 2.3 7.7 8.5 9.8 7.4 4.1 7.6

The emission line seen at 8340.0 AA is H-gamma 4340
